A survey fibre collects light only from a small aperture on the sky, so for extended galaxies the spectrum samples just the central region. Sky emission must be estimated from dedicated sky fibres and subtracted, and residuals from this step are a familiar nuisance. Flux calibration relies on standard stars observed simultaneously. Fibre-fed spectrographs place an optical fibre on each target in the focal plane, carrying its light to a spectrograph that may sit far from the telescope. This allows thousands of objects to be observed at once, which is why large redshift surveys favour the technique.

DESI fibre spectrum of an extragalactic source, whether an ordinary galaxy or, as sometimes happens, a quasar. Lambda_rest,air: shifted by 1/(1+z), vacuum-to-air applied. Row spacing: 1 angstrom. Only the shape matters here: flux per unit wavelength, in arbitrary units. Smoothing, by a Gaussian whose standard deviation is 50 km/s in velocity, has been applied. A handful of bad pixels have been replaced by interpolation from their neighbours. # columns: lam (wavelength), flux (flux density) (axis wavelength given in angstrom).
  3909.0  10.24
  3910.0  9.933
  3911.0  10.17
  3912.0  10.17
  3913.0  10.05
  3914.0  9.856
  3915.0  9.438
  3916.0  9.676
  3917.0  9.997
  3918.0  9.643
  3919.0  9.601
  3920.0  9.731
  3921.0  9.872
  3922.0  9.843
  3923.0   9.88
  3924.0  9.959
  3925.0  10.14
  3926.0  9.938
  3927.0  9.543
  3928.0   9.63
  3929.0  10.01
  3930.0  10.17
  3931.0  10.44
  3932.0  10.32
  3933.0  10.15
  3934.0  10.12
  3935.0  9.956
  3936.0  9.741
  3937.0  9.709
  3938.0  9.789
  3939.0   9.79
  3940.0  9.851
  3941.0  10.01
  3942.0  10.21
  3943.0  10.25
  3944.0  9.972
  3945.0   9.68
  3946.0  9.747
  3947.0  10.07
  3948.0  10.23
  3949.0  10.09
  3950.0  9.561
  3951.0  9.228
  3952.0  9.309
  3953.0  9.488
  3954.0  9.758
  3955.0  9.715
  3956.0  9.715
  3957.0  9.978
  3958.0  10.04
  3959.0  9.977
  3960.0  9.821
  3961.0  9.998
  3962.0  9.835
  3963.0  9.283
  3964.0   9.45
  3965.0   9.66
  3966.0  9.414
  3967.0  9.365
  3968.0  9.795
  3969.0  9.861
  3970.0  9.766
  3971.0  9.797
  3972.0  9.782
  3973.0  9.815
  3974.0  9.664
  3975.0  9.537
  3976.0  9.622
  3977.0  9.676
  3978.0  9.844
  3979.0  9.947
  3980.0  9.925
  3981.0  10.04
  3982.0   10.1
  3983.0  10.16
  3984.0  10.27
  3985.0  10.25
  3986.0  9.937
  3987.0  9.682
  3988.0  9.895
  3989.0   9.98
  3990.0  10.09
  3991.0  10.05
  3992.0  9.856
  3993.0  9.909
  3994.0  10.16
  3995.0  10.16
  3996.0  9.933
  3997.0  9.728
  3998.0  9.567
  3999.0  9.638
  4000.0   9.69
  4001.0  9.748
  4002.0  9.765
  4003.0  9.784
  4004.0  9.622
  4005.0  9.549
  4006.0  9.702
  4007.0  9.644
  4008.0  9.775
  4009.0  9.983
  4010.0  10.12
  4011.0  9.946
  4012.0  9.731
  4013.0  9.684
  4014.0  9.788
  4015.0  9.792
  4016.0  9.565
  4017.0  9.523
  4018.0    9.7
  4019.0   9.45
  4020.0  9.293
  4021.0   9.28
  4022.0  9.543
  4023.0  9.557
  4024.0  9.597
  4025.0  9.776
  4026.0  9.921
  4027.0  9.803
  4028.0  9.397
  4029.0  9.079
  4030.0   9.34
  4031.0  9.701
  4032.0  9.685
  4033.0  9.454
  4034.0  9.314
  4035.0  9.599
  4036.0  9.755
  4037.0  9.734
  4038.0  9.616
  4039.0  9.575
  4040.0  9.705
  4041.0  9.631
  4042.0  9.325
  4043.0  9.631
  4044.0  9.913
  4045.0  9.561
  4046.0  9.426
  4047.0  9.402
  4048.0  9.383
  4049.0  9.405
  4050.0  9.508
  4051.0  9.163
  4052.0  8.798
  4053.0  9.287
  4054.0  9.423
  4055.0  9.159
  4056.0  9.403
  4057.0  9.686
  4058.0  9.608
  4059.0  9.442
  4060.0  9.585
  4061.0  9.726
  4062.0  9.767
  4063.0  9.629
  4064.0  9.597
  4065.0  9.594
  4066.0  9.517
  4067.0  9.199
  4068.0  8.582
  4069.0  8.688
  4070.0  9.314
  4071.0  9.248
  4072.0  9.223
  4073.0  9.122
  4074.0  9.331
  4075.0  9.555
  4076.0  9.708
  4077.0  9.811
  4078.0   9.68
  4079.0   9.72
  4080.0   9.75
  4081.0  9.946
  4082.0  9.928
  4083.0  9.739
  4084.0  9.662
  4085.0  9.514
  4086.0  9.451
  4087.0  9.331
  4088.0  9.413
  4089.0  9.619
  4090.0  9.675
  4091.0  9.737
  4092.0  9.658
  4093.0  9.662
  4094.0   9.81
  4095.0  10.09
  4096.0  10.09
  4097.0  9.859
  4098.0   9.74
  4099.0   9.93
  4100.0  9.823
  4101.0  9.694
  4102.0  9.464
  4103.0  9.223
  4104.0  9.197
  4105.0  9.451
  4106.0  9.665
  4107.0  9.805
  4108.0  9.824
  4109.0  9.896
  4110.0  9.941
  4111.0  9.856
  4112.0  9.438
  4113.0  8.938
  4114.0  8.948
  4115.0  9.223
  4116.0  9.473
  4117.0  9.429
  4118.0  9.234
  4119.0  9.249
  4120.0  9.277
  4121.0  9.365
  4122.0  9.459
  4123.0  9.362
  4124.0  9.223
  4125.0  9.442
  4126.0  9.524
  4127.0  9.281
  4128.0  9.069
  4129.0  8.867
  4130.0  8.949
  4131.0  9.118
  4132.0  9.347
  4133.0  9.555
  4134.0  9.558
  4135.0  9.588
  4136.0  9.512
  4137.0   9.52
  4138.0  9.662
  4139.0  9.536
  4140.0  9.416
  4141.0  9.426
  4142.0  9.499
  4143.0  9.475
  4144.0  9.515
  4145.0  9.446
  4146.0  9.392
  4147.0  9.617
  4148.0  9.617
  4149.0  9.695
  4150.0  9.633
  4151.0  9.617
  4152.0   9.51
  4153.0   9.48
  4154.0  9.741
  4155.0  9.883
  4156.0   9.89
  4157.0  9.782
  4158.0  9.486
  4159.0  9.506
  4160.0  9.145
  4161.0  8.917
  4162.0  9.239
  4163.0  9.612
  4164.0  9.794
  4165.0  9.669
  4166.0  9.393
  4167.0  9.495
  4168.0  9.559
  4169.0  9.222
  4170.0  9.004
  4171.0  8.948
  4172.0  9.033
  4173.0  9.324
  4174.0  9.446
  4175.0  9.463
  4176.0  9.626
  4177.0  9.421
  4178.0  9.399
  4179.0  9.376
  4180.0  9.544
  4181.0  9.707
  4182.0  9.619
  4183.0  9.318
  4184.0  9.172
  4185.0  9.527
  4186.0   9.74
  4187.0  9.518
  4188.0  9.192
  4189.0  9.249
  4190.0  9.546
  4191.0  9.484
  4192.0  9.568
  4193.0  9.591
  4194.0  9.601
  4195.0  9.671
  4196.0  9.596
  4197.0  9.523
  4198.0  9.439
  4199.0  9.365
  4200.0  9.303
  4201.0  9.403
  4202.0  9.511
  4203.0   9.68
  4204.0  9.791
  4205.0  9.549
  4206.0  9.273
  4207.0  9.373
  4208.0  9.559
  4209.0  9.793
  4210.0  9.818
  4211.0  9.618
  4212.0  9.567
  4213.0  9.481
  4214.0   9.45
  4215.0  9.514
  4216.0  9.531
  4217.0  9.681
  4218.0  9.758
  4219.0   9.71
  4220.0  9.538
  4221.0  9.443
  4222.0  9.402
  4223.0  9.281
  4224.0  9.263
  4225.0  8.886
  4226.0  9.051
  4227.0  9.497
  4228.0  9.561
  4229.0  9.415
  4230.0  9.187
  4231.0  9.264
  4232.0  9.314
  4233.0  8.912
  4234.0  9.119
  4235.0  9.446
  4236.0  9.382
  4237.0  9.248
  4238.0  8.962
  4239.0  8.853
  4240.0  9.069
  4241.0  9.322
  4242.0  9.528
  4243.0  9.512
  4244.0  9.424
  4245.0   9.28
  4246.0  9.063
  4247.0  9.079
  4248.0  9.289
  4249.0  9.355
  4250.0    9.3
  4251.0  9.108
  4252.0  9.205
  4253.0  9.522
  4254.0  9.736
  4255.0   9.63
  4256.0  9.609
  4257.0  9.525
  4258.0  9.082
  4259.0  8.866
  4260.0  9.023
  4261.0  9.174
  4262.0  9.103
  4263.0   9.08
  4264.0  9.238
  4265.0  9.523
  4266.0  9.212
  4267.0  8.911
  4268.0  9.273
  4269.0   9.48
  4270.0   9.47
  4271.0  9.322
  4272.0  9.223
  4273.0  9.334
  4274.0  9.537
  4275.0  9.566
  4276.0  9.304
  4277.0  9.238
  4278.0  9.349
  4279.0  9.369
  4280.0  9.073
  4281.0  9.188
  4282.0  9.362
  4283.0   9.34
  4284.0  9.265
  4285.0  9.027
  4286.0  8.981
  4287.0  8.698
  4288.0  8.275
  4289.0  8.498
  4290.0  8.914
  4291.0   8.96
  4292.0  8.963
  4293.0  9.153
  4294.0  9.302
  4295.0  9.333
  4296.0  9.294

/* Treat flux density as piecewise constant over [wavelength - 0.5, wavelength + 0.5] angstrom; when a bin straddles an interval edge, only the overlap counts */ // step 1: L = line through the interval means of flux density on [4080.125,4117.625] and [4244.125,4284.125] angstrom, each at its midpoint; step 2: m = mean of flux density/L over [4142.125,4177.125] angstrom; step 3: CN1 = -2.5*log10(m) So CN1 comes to 0.00 mag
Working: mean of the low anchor 9.63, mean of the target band 9.47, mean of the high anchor 9.29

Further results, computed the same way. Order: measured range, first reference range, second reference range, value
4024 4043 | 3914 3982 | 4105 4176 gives 0.01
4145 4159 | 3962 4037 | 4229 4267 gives -0.02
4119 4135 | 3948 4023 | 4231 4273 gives 0.02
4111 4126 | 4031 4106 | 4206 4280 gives 0.02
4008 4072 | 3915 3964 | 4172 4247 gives 0.02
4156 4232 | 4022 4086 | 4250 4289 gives -0.01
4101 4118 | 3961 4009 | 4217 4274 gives 0.01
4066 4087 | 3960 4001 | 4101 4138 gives 0.01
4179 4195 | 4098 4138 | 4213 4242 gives -0.01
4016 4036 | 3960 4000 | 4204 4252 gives 0.02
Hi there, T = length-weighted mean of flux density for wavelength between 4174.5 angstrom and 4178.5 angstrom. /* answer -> 9.48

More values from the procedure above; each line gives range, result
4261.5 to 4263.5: 9.09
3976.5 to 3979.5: 9.82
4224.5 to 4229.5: 9.28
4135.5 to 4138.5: 9.56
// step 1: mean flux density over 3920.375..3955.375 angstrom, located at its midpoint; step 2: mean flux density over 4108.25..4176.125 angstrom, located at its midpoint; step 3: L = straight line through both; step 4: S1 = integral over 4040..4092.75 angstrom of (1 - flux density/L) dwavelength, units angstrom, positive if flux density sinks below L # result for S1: 0.6 angstrom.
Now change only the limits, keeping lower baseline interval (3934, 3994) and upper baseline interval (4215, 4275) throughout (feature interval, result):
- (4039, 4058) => 0.46 angstrom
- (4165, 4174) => 0.16 angstrom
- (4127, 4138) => 0.23 angstrom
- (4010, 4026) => 0.15 angstrom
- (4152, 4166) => -0.11 angstrom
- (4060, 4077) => 0.45 angstrom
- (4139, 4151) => -0.04 angstrom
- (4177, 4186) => -0.04 angstrom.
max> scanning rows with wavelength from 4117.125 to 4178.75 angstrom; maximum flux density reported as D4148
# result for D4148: 9.89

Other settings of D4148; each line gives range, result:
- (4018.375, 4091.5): 9.946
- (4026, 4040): 9.921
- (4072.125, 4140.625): 10.09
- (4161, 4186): 9.794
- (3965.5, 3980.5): 9.947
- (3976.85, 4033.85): 10.27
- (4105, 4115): 9.941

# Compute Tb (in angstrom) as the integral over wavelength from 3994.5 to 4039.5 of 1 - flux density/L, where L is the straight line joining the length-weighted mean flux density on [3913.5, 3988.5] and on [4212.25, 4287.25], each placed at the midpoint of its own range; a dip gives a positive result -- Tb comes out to 0.29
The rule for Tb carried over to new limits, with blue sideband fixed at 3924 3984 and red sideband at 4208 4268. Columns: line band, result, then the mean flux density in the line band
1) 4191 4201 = -0.1 angstrom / 9.51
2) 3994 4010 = 0.0 angstrom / 9.78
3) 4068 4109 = 0.0 angstrom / 9.59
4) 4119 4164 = 0.3 angstrom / 9.45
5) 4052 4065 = 0.2 angstrom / 9.5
